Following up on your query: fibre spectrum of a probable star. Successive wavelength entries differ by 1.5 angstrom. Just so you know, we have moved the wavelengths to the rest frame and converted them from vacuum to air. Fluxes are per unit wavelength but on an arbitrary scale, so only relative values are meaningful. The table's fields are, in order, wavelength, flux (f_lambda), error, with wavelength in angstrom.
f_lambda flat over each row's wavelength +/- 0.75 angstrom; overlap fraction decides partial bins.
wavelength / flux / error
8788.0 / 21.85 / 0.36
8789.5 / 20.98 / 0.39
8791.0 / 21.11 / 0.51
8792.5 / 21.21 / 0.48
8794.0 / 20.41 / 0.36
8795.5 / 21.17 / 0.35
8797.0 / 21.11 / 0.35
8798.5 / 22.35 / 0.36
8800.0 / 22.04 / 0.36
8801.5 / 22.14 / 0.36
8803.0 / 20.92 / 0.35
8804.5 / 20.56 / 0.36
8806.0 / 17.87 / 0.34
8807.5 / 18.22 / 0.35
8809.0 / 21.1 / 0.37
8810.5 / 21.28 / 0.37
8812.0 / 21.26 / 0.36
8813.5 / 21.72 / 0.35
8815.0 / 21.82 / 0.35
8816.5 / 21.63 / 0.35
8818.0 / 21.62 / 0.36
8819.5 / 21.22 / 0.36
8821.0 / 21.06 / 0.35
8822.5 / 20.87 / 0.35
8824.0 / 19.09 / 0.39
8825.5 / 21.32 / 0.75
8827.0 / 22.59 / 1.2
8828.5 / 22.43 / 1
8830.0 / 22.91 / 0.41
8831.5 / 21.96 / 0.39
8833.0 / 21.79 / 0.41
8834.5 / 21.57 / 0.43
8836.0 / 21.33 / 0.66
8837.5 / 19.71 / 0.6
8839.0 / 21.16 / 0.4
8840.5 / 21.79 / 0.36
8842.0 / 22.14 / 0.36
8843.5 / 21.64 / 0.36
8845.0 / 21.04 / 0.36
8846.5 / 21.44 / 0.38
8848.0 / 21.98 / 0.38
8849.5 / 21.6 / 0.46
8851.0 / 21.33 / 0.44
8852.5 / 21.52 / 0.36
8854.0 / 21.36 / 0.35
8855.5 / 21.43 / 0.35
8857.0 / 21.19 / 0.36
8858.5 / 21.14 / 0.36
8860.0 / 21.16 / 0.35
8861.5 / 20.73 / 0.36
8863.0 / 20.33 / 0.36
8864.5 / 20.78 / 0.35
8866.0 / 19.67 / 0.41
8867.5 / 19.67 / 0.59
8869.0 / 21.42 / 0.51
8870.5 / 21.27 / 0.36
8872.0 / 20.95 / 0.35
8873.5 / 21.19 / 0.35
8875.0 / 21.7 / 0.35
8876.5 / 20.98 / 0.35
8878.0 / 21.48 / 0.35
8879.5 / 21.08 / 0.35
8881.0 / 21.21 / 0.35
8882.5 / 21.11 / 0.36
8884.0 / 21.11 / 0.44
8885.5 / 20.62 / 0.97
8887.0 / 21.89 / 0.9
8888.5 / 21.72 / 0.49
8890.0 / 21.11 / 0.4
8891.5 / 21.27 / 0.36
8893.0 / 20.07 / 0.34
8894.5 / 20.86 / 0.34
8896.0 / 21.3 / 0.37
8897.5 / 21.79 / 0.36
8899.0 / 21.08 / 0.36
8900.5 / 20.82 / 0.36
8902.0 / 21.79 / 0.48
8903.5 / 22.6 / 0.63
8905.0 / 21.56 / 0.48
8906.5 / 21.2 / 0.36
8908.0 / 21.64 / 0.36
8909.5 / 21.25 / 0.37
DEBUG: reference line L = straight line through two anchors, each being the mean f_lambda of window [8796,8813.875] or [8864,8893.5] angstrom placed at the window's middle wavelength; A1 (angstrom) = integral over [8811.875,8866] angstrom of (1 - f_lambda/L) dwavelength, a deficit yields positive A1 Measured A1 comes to -1.1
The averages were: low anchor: 20.9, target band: 21.4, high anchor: 21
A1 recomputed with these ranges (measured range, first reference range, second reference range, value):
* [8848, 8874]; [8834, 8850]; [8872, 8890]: 0.4 angstrom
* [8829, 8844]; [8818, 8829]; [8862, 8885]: -0.3 angstrom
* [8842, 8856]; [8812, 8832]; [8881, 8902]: -0.1 angstrom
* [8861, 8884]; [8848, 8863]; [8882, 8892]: 0.4 angstrom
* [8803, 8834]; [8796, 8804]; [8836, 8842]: 0.4 angstrom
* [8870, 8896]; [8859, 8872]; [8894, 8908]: -0.1 angstrom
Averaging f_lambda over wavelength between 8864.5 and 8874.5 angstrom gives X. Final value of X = 20.7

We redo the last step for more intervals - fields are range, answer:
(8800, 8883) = 21.2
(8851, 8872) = 20.9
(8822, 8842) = 21.5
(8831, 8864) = 21.3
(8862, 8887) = 20.9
